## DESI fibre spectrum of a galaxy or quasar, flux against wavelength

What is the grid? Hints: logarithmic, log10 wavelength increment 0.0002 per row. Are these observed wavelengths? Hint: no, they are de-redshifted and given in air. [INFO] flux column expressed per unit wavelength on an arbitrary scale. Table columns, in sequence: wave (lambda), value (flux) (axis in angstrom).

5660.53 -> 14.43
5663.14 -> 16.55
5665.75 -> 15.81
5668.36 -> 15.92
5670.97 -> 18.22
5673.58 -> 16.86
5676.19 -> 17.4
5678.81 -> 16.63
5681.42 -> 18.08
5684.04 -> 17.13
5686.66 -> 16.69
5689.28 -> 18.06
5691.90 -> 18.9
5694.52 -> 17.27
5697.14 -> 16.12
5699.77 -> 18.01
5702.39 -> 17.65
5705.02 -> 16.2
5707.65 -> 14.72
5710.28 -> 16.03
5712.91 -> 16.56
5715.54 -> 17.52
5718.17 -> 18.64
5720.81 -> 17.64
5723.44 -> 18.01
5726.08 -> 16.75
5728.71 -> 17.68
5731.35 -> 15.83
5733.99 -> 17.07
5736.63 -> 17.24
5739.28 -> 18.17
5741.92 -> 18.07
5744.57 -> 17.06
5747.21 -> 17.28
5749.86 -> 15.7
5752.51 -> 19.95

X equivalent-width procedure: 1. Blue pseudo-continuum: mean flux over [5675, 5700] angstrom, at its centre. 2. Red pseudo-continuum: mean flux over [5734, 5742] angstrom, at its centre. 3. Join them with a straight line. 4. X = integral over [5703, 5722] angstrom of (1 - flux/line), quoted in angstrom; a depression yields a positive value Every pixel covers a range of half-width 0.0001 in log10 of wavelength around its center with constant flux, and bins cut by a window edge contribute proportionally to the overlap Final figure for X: 0.8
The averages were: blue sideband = 17.4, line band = 16.8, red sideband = 17.7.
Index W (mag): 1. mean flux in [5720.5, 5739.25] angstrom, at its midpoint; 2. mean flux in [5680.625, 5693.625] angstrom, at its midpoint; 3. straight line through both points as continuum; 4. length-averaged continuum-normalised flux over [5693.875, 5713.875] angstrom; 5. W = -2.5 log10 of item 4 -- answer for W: 0.06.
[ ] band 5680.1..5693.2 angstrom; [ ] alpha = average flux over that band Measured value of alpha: 17.8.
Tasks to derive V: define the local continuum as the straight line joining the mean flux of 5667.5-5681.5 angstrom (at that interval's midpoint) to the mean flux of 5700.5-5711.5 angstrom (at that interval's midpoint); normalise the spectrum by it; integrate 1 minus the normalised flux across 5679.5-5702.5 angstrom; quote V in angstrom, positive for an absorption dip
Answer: -1.2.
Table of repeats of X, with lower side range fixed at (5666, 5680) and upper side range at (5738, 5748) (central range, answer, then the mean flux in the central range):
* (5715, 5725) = -0.3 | 18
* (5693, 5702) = 0.0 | 17.2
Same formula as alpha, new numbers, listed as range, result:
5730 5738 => 16.7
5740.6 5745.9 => 17.6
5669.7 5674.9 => 17.6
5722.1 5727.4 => 17.4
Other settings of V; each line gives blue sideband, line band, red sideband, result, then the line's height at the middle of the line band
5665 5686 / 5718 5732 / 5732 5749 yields -0.1 angstrom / 17.3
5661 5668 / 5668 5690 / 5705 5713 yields -1.9 angstrom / 15.9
